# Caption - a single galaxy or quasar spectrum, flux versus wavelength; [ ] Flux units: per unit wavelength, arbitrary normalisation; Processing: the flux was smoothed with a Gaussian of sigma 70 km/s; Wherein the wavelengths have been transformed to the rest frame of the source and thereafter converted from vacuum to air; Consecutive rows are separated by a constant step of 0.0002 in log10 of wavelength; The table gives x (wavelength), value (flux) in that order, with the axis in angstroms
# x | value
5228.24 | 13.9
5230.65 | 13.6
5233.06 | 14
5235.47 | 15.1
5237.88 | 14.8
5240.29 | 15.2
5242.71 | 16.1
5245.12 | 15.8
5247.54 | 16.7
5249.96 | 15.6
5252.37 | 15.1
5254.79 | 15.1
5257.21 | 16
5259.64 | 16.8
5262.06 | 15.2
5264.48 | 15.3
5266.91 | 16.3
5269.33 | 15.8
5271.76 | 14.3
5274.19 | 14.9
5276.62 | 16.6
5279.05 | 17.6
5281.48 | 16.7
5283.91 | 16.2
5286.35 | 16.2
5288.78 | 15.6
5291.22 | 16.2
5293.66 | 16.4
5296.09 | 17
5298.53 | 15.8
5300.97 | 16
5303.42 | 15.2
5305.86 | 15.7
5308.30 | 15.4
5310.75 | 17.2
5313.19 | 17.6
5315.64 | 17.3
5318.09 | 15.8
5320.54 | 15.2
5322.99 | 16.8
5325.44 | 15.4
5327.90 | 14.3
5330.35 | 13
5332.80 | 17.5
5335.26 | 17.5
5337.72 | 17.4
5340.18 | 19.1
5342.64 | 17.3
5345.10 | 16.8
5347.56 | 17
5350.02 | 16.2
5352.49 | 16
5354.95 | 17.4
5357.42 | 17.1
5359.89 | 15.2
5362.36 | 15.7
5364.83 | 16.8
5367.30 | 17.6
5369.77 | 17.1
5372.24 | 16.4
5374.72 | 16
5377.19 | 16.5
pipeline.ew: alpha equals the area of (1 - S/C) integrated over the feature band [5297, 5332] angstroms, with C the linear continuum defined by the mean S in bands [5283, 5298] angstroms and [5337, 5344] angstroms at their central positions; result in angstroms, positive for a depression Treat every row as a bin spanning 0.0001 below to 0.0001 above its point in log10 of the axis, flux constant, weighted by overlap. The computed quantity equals 2.57 angstroms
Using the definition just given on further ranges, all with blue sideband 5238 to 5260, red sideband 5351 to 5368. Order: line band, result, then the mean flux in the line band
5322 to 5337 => 0.5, 15.8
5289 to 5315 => -0.2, 16.2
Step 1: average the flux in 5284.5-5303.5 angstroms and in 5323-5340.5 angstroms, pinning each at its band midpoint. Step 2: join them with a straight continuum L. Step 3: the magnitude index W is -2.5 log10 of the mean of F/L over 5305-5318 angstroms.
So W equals -0.03 mag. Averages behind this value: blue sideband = 16.1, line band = 16.6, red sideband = 16.2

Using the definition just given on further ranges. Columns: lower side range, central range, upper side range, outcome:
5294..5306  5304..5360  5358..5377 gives -0.017 mag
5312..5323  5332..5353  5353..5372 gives -0.041 mag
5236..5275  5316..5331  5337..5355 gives 0.098 mag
